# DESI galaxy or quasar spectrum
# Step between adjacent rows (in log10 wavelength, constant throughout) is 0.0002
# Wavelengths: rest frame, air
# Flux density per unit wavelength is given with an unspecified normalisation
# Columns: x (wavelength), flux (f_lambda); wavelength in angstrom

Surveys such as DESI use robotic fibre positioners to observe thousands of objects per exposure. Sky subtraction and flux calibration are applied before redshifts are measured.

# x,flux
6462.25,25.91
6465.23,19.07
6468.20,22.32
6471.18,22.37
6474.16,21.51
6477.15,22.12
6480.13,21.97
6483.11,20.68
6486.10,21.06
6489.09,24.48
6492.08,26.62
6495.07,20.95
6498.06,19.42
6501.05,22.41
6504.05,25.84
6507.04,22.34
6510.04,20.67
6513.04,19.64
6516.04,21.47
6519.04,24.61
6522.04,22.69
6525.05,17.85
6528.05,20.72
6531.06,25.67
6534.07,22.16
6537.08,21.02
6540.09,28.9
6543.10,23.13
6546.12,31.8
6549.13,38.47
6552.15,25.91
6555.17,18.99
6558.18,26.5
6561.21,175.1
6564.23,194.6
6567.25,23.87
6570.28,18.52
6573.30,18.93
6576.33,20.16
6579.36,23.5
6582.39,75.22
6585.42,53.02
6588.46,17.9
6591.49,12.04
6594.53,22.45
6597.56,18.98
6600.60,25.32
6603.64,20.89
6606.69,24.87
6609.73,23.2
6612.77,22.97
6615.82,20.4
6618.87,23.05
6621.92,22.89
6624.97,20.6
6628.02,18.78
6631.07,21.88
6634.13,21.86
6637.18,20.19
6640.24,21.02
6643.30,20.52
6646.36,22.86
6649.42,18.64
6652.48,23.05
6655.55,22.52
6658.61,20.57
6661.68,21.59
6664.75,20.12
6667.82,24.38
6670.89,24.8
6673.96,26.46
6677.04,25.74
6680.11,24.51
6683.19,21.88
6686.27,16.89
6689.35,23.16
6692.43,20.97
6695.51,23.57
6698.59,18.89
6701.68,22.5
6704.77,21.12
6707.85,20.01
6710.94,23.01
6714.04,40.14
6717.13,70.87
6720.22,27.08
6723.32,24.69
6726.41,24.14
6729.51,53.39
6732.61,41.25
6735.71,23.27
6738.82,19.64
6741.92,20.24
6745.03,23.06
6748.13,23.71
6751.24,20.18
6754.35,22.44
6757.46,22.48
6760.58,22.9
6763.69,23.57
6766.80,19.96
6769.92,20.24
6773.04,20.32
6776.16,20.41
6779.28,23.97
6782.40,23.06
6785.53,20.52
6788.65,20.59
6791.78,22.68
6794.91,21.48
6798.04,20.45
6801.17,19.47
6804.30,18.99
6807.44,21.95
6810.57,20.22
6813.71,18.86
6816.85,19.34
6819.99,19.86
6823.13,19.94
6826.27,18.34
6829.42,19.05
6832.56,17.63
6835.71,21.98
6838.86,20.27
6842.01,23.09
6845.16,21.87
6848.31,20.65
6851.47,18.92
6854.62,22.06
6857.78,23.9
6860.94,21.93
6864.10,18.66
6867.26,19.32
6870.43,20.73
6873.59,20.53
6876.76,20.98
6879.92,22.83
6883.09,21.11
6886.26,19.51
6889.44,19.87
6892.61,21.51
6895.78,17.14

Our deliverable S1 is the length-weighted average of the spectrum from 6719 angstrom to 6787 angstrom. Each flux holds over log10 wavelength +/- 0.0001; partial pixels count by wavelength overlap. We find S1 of 24.6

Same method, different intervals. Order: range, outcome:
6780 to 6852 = 20.5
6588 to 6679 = 21.7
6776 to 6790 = 21.9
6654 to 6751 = 26.2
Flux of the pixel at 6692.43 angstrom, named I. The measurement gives 20.97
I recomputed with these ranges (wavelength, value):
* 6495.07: 20.95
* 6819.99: 19.86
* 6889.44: 19.87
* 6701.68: 22.5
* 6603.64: 20.89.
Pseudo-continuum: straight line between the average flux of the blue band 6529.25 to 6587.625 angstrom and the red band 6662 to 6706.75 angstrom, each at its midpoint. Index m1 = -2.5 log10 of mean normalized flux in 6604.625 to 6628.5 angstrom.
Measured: 0.48 mag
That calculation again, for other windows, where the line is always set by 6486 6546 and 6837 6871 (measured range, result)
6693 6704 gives 0.016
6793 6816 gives 0.058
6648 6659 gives 0.041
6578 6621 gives -0.216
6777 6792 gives -0.031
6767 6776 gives 0.065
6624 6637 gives 0.075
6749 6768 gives -0.024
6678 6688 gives 0.028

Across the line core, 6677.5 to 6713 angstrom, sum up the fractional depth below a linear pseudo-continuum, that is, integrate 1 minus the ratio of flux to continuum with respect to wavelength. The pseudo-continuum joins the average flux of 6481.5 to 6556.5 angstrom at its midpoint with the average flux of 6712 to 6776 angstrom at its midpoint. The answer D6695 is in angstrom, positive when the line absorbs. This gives 6.7 angstrom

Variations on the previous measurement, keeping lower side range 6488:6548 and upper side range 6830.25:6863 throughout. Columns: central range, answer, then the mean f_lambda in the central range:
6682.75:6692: 0.7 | 20.5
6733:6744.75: -0.8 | 23.3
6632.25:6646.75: 0.8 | 21.2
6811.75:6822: 0.9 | 19.4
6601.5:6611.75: -0.2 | 23.1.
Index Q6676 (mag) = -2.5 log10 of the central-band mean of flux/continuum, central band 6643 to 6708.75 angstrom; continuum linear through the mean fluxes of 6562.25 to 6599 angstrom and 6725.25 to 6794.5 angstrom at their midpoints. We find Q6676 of 0.44 mag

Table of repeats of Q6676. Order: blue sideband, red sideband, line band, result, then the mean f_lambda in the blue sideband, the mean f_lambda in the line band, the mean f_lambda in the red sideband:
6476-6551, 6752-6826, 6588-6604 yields 0.16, 23.5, 19.6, 21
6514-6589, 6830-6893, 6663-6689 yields 0.36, 39.8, 23.1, 20.8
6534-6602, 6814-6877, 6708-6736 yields -0.22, 41.1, 36.2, 20.4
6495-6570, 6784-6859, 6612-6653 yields 0.41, 36.7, 21.3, 20.5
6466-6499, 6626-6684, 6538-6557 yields -0.24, 22.1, 27.6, 22.2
